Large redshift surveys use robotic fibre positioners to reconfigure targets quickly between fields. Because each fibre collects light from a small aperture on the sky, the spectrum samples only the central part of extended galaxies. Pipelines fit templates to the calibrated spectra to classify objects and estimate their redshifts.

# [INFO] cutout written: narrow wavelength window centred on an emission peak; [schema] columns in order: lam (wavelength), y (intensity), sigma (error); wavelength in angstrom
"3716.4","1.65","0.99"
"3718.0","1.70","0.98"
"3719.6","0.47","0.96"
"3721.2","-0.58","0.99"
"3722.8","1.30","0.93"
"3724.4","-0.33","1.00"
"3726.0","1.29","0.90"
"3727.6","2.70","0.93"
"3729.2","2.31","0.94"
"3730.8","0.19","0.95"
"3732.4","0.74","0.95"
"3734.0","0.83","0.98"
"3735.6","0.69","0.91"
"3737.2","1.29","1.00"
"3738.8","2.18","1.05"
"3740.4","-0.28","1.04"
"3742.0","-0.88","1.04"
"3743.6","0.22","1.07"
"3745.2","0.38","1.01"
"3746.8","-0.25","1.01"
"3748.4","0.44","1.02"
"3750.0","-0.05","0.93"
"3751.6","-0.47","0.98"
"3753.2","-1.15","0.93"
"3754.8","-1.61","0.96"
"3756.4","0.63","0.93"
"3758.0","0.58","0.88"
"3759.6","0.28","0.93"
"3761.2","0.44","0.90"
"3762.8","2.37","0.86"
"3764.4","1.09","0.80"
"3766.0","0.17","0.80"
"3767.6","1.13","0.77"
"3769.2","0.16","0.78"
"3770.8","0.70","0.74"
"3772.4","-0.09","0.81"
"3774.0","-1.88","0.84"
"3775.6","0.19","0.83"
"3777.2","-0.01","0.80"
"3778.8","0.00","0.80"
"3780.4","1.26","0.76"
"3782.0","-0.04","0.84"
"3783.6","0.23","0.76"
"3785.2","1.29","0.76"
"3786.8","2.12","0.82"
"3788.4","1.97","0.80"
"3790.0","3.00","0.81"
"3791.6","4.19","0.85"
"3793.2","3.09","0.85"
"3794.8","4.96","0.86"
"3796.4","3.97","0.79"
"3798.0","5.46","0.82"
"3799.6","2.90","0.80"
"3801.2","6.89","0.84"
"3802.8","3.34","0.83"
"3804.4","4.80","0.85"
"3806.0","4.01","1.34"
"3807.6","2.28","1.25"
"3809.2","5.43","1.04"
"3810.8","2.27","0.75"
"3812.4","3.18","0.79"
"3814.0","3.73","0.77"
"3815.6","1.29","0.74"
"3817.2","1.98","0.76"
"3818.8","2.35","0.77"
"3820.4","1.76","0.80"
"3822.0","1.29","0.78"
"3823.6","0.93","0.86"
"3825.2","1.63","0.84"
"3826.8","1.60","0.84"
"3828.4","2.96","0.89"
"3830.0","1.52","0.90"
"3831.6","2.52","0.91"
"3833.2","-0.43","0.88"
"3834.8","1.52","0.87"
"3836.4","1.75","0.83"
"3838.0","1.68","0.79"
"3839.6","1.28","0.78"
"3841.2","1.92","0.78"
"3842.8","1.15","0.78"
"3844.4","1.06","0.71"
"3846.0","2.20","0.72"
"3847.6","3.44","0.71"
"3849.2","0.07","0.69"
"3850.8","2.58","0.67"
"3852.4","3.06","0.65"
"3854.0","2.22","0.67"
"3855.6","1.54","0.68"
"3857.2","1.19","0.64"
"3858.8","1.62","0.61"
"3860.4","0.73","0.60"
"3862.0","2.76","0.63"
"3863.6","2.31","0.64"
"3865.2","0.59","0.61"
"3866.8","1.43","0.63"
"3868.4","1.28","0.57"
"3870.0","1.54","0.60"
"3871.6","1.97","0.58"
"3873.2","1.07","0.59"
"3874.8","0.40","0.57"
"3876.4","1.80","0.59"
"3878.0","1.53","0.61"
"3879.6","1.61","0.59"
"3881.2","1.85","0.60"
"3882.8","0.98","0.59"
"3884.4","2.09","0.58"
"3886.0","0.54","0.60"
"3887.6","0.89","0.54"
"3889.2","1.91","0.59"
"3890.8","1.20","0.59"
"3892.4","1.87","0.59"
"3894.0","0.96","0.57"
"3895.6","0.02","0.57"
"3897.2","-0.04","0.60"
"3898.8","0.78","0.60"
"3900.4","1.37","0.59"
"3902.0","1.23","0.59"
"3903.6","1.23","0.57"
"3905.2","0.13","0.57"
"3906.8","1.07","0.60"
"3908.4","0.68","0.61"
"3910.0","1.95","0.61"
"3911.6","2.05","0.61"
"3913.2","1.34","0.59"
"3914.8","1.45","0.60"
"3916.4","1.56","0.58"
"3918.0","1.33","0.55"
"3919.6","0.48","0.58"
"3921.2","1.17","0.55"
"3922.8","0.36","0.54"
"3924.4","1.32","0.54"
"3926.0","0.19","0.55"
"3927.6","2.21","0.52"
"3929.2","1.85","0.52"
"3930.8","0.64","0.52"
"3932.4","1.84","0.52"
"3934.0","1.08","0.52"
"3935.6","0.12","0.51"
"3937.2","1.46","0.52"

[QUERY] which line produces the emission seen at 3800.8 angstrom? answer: C IV 1549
